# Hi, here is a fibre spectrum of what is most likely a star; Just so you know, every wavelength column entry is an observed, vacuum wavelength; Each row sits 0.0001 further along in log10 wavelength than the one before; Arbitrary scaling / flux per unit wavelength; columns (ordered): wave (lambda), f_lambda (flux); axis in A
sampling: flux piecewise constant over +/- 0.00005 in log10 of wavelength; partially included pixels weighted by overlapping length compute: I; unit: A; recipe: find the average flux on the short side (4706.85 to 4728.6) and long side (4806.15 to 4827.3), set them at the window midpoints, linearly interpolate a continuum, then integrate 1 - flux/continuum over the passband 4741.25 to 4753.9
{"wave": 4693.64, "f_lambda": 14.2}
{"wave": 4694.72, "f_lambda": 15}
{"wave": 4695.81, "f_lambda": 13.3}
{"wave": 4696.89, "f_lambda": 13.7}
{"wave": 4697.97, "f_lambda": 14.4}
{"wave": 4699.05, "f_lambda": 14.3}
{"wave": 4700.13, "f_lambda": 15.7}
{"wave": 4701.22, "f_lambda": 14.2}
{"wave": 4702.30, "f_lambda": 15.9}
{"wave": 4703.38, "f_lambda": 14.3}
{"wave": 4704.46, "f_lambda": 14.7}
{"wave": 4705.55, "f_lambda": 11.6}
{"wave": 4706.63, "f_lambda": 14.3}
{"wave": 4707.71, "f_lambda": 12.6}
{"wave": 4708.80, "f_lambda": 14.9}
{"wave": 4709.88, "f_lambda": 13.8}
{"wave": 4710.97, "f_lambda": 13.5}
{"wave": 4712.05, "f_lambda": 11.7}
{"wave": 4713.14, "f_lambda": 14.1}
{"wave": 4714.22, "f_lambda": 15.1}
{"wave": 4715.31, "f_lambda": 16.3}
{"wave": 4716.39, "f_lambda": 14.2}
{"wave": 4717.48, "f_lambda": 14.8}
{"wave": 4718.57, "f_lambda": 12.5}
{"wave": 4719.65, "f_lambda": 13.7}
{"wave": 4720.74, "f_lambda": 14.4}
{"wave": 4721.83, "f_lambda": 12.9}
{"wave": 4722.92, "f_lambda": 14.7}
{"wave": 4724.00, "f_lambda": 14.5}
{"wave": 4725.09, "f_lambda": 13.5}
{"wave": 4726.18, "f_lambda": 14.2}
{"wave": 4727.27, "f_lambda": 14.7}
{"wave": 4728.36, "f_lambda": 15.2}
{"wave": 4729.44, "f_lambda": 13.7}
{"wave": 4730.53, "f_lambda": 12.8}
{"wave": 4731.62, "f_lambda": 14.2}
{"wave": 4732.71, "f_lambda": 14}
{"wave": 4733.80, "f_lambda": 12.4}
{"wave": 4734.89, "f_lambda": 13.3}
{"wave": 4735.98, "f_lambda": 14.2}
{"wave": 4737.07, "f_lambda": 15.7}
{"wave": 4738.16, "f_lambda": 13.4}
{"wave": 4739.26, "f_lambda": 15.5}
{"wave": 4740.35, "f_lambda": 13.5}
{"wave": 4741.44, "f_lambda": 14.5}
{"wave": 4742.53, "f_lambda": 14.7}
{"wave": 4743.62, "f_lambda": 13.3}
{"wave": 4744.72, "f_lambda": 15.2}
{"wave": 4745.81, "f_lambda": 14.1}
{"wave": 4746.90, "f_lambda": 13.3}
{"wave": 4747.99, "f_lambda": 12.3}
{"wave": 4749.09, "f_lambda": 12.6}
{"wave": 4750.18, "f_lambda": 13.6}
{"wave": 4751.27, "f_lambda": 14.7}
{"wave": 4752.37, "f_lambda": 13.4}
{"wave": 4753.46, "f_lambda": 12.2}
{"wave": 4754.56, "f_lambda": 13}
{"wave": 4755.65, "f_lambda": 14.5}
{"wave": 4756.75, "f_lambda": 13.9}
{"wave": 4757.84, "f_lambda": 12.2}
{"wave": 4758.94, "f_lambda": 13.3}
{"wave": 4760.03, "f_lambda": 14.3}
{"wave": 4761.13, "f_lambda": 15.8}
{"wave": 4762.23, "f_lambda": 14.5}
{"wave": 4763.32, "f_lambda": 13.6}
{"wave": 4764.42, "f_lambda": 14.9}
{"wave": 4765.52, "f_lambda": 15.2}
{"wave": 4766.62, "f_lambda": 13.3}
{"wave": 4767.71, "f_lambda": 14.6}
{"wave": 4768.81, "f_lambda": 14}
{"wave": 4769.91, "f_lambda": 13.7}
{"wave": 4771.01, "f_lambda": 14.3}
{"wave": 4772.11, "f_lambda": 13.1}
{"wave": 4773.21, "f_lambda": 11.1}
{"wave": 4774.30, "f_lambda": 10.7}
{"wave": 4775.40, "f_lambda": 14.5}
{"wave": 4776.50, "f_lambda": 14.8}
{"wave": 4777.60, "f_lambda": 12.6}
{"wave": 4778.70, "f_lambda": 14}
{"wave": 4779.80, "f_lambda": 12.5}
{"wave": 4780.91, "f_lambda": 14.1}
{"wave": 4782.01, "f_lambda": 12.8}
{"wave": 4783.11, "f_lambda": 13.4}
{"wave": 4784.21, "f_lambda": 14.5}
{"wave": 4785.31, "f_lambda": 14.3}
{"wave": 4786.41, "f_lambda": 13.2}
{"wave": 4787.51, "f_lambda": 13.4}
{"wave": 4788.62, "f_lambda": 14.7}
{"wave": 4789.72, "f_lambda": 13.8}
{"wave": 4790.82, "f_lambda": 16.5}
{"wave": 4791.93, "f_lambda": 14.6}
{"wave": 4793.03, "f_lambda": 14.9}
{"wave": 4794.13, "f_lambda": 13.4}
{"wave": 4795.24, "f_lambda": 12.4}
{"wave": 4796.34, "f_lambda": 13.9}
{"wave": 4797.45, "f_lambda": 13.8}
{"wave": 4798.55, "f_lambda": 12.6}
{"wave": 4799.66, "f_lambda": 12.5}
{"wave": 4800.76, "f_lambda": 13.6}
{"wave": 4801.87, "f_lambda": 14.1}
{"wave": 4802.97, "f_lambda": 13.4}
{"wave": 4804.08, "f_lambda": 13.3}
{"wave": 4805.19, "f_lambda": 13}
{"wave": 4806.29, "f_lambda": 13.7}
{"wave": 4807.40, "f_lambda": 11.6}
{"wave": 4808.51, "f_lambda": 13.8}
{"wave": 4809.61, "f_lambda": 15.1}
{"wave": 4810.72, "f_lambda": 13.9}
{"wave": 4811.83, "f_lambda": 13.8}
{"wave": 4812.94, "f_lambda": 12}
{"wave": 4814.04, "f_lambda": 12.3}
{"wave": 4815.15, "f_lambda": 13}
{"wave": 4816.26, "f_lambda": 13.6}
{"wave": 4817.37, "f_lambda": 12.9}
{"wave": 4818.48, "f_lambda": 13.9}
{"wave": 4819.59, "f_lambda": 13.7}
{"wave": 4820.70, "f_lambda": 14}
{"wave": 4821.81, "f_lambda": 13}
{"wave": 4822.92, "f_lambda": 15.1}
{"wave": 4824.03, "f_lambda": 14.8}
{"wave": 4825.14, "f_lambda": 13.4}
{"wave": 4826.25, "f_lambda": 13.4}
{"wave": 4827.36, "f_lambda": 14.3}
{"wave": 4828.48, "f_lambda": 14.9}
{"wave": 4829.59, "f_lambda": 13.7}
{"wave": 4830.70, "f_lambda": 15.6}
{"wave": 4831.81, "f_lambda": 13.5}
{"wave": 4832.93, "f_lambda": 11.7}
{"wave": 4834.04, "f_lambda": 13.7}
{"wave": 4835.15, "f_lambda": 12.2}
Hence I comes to 0.2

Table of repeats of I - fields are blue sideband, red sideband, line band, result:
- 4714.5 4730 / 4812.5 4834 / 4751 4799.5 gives 0.7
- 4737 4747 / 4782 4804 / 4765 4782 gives 0.6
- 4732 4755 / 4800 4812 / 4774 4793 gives -0.3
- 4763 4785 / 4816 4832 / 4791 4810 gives 0.3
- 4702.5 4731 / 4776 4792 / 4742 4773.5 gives 0.4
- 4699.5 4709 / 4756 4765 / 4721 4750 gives 0.4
